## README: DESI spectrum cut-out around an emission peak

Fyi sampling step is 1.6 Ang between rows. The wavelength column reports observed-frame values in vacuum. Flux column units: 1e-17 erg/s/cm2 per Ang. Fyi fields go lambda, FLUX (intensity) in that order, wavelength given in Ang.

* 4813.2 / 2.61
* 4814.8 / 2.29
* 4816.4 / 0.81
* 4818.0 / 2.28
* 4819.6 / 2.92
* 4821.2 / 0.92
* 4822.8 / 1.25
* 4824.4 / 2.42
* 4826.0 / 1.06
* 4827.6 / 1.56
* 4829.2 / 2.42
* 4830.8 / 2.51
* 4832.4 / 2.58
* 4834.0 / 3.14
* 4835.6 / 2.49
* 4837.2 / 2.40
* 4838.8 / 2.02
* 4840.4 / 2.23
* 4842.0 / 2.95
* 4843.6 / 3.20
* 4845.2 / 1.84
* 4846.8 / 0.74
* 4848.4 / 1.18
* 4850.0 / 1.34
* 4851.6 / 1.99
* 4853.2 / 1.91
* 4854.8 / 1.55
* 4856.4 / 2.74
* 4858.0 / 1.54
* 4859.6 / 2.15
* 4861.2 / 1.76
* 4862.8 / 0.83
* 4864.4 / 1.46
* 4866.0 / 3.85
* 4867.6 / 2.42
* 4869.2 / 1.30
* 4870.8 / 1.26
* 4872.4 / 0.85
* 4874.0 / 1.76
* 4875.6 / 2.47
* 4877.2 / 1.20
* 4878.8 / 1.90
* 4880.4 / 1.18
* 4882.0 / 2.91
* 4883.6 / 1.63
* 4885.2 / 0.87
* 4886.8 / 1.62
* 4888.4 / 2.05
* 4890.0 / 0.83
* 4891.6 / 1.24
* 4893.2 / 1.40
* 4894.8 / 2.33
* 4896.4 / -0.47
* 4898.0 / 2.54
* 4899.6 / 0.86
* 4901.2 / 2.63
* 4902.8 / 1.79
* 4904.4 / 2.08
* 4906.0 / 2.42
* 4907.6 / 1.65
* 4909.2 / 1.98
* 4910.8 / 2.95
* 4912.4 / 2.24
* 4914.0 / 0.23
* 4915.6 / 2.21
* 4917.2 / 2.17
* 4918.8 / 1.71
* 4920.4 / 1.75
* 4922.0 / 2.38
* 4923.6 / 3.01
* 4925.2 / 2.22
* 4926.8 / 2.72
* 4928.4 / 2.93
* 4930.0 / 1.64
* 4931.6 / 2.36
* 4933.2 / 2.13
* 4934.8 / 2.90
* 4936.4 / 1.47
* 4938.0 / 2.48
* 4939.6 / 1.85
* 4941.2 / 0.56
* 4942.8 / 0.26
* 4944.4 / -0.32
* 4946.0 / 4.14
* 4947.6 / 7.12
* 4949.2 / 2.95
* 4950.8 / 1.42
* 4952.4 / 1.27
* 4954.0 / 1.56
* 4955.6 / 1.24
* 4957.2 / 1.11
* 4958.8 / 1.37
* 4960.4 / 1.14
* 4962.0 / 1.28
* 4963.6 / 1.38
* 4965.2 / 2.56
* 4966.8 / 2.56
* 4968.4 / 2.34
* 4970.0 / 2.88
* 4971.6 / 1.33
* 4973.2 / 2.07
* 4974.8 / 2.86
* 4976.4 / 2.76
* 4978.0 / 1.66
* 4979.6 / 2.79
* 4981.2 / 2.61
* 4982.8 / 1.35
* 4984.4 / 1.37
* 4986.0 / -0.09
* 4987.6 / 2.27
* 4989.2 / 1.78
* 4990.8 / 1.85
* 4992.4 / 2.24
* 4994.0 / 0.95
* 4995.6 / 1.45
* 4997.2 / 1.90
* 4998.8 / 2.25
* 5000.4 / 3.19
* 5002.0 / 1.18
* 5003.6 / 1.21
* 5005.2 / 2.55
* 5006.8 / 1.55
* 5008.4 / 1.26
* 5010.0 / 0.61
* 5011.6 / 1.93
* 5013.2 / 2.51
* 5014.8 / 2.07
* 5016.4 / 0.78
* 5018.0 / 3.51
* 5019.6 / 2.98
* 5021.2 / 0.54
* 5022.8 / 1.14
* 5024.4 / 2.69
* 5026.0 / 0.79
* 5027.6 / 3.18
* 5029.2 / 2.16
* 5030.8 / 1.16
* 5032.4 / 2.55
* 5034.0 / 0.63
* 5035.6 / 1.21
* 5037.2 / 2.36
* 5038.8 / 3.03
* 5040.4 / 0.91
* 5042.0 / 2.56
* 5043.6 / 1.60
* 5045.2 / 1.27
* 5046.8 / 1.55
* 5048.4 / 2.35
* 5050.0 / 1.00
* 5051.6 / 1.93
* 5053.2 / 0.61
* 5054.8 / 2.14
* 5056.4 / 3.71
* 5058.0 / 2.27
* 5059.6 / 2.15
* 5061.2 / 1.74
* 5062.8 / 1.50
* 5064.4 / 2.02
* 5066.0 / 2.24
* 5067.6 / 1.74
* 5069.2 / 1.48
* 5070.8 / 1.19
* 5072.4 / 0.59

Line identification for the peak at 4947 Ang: Hgamma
